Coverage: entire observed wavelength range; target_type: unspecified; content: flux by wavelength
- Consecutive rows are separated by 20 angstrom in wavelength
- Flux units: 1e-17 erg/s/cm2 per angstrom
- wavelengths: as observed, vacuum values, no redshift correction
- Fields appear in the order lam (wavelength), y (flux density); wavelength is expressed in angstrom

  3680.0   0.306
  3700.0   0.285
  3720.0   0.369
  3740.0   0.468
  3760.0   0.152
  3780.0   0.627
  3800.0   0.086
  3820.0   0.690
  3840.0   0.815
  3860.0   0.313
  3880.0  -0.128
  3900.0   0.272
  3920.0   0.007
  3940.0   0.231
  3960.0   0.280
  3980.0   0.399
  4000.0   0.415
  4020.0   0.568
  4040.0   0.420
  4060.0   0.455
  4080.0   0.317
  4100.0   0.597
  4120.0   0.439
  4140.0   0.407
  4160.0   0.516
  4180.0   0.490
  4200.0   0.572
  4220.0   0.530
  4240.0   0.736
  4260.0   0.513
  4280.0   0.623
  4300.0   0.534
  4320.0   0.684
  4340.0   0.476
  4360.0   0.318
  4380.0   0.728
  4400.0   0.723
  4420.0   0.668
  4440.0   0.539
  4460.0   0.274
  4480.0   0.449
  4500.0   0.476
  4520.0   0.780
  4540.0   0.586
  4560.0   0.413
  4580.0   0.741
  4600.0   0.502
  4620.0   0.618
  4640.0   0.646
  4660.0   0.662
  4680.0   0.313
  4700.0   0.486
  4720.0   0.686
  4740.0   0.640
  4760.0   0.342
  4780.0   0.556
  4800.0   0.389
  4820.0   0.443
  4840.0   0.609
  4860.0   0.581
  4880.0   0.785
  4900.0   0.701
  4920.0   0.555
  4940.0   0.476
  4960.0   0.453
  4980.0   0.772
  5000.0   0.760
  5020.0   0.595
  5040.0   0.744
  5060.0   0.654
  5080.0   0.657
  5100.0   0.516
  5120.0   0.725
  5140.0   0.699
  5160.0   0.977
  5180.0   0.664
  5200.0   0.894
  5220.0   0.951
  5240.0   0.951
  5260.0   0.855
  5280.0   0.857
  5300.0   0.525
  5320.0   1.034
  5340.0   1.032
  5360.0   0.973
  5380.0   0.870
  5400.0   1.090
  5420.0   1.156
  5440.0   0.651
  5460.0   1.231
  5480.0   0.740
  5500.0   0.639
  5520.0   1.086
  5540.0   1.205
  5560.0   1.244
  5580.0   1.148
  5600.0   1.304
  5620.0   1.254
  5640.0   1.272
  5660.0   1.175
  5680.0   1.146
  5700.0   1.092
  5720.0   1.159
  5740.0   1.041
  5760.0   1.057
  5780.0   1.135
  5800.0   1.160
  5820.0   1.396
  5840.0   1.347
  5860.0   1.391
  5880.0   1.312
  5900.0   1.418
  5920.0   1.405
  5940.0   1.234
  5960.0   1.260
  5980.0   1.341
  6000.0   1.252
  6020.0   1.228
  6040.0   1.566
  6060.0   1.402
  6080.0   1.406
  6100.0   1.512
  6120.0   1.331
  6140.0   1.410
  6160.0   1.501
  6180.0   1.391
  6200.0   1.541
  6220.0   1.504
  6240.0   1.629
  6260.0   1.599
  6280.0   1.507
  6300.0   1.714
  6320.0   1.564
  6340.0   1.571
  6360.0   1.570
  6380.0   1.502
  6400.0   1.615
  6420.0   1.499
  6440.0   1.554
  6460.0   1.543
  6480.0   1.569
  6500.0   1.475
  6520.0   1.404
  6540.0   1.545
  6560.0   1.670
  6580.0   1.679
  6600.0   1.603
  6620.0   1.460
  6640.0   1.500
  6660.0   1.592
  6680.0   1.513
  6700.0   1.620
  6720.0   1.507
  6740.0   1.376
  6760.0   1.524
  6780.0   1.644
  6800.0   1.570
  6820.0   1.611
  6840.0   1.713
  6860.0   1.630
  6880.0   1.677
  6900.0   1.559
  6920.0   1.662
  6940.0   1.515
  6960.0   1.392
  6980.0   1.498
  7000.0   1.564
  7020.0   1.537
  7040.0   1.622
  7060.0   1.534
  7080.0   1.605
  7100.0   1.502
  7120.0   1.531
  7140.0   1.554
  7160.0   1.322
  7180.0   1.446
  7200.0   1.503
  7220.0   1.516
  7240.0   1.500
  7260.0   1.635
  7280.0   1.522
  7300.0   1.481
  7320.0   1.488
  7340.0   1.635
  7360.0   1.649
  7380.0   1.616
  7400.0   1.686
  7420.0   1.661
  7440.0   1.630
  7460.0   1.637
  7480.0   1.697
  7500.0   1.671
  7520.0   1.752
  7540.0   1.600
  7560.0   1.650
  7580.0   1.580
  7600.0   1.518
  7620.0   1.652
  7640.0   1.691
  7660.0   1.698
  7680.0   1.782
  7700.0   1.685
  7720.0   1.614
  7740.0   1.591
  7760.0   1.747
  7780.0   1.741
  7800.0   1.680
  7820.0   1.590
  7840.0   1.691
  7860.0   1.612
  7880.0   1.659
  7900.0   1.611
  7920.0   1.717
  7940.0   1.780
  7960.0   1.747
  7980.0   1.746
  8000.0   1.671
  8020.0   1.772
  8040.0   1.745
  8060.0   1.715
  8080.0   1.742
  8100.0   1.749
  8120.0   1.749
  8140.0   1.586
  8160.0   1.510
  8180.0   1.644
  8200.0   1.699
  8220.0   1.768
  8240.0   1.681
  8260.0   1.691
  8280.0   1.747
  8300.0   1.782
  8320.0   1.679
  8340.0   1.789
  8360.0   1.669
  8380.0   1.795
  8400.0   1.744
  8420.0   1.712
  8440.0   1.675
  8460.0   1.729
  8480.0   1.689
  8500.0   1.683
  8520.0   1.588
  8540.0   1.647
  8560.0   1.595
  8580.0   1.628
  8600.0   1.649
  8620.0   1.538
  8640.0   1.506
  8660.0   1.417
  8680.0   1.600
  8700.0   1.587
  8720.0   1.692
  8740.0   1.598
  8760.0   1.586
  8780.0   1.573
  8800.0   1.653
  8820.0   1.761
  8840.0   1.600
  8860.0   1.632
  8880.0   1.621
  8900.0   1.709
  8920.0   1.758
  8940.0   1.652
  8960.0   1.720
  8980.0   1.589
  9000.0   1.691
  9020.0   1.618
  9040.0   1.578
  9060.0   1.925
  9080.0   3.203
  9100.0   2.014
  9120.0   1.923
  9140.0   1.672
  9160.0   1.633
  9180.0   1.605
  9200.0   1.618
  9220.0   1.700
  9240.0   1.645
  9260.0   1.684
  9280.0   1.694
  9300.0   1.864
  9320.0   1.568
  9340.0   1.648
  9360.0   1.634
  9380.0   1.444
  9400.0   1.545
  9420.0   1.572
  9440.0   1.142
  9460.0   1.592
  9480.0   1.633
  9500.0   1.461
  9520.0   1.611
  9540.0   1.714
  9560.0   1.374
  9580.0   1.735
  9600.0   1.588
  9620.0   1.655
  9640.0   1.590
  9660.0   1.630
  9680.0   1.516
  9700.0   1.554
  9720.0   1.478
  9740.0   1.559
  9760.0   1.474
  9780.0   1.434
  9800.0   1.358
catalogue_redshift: 0.383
